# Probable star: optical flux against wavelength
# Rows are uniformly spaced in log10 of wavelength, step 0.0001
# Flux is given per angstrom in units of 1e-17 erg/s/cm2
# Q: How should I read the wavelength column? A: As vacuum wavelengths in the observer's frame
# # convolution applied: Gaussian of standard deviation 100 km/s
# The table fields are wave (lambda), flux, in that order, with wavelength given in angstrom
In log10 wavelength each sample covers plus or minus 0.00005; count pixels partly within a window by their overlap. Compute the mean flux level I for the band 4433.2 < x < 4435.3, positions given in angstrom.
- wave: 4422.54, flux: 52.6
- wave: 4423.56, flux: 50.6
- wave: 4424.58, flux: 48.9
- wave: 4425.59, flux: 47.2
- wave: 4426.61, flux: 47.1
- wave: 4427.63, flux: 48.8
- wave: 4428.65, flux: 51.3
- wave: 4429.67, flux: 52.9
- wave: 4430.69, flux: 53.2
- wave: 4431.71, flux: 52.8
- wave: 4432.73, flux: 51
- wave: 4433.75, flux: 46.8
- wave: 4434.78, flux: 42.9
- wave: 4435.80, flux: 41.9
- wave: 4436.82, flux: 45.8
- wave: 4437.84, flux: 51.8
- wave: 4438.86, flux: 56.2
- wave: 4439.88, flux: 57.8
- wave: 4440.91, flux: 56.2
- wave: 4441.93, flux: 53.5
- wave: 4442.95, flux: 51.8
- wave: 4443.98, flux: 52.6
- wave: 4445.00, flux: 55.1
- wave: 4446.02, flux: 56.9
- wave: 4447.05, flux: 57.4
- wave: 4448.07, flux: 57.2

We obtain 44.8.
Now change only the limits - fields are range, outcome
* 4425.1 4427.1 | 47.1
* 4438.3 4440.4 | 56.8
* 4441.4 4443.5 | 52.7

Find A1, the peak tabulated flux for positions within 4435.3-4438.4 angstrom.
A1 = 51.8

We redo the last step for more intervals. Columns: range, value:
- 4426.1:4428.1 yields 48.8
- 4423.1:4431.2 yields 53.2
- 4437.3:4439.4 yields 56.2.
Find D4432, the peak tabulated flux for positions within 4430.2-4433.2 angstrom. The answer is 53.2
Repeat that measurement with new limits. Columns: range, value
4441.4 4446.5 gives 56.9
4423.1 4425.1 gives 50.6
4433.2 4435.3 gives 46.8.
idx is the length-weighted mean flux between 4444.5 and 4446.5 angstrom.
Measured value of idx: 56.1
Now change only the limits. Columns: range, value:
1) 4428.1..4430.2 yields 52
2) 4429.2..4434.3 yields 51.2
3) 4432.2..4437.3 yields 45.7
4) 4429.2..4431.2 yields 53.1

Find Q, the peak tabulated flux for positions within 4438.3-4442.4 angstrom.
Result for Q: 57.8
